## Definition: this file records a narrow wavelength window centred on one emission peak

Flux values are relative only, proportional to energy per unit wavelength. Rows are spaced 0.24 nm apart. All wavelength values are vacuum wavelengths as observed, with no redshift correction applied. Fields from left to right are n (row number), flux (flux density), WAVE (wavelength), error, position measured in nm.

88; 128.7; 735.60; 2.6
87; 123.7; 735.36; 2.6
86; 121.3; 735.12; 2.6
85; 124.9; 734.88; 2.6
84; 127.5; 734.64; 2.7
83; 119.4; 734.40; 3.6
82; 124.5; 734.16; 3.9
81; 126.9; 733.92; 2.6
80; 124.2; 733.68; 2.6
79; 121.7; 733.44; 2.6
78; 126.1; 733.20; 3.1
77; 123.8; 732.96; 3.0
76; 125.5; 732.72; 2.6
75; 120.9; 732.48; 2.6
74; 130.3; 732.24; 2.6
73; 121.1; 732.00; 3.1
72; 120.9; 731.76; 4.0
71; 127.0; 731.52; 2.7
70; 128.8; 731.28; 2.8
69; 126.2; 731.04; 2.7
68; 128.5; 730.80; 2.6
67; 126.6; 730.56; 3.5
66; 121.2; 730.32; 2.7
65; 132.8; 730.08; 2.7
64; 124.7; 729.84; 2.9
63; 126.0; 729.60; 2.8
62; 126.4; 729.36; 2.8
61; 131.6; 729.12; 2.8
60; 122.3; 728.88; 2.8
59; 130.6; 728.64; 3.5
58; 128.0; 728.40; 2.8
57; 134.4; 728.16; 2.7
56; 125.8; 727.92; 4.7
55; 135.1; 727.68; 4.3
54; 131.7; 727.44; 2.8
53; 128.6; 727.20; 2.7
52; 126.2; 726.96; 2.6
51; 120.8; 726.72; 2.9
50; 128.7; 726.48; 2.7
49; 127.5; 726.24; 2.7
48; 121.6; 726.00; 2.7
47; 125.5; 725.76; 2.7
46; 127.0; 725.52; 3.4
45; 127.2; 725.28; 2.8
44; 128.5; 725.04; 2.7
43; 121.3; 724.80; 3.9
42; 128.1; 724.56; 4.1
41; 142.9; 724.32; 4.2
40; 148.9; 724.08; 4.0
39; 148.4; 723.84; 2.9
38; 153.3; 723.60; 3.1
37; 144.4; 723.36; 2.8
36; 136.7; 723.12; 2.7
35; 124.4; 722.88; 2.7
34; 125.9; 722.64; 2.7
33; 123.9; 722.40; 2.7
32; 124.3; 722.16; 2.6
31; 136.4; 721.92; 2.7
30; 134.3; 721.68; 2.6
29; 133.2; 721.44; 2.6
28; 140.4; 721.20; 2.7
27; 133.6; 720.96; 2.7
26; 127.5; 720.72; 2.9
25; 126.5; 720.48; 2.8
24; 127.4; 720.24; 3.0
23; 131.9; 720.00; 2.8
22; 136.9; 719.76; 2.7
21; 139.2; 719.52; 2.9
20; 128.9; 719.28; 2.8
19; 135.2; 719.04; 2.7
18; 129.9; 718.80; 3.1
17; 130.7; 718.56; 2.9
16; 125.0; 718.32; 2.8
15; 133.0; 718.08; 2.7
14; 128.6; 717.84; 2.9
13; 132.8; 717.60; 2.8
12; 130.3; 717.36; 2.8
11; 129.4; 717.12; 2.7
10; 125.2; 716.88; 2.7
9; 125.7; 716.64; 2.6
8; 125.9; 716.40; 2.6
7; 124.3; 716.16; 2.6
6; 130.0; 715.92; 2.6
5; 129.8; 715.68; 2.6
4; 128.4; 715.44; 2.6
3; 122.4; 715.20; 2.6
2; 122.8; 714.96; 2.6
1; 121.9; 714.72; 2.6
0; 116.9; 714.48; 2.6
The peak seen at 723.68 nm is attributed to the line [N II]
